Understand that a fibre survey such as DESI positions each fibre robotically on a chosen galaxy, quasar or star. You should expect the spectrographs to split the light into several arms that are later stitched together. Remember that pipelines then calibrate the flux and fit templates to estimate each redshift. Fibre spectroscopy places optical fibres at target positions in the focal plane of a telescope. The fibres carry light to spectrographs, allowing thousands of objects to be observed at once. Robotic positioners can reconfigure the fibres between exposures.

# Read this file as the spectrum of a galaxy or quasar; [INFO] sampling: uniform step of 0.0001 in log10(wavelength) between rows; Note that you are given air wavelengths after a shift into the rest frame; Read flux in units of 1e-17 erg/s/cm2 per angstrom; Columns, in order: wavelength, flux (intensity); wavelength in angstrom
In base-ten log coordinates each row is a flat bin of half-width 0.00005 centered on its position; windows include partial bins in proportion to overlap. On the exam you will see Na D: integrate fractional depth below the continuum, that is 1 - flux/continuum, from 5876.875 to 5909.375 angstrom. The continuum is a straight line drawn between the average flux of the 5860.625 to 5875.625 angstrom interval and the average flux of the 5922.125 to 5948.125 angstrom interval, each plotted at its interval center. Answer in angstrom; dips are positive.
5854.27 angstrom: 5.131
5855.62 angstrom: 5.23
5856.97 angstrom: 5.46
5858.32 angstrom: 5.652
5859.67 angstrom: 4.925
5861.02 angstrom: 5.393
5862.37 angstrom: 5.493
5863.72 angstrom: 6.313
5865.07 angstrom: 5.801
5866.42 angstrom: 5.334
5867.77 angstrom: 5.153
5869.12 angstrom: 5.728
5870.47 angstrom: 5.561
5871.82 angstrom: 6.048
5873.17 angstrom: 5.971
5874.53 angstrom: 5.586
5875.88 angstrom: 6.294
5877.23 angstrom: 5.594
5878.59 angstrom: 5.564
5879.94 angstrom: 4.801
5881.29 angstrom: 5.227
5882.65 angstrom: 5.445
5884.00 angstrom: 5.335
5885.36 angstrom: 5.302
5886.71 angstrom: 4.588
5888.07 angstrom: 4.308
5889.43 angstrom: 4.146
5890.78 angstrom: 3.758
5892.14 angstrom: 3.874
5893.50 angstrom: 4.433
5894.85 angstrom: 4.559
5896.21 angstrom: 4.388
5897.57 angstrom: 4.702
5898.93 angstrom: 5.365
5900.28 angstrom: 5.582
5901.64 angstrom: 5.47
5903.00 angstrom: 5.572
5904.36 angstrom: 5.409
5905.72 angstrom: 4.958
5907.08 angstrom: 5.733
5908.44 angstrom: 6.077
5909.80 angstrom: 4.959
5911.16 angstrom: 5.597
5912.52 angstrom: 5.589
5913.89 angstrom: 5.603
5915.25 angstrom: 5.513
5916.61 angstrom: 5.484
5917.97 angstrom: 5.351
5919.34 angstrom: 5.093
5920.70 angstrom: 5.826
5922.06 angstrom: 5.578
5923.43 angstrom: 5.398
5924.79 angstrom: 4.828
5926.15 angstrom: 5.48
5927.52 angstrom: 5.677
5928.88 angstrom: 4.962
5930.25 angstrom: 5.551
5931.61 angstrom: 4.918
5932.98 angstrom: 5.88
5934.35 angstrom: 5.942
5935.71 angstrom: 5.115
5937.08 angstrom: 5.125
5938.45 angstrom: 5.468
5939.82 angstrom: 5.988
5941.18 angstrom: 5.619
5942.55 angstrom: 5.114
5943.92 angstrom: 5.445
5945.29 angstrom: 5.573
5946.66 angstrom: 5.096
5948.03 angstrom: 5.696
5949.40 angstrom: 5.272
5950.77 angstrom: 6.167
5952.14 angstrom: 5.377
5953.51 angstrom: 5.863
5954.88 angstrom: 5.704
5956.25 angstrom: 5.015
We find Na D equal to 3.41 angstrom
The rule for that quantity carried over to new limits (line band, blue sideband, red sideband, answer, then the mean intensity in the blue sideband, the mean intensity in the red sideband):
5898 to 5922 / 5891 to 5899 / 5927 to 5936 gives -3.10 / 4.44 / 5.45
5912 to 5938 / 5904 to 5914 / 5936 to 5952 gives 0.33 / 5.48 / 5.49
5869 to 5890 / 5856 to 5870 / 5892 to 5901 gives -0.76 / 5.52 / 4.76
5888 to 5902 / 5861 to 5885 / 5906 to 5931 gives 2.36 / 5.59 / 5.45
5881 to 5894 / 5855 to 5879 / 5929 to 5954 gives 2.23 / 5.62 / 5.5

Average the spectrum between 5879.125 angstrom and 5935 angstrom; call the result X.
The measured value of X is 5.18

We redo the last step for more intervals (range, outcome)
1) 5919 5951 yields 5.44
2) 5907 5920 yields 5.49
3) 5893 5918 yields 5.29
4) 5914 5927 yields 5.41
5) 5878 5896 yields 4.71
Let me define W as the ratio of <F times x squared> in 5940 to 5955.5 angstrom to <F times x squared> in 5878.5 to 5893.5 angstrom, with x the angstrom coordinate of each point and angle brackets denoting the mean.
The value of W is 1.20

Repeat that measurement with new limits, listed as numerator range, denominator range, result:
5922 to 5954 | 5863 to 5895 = 1.07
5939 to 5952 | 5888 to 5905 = 1.19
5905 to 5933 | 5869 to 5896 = 1.08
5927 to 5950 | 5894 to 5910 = 1.05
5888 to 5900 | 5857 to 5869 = 0.81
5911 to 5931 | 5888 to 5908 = 1.13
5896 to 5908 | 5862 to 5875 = 0.94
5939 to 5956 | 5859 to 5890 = 1.06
